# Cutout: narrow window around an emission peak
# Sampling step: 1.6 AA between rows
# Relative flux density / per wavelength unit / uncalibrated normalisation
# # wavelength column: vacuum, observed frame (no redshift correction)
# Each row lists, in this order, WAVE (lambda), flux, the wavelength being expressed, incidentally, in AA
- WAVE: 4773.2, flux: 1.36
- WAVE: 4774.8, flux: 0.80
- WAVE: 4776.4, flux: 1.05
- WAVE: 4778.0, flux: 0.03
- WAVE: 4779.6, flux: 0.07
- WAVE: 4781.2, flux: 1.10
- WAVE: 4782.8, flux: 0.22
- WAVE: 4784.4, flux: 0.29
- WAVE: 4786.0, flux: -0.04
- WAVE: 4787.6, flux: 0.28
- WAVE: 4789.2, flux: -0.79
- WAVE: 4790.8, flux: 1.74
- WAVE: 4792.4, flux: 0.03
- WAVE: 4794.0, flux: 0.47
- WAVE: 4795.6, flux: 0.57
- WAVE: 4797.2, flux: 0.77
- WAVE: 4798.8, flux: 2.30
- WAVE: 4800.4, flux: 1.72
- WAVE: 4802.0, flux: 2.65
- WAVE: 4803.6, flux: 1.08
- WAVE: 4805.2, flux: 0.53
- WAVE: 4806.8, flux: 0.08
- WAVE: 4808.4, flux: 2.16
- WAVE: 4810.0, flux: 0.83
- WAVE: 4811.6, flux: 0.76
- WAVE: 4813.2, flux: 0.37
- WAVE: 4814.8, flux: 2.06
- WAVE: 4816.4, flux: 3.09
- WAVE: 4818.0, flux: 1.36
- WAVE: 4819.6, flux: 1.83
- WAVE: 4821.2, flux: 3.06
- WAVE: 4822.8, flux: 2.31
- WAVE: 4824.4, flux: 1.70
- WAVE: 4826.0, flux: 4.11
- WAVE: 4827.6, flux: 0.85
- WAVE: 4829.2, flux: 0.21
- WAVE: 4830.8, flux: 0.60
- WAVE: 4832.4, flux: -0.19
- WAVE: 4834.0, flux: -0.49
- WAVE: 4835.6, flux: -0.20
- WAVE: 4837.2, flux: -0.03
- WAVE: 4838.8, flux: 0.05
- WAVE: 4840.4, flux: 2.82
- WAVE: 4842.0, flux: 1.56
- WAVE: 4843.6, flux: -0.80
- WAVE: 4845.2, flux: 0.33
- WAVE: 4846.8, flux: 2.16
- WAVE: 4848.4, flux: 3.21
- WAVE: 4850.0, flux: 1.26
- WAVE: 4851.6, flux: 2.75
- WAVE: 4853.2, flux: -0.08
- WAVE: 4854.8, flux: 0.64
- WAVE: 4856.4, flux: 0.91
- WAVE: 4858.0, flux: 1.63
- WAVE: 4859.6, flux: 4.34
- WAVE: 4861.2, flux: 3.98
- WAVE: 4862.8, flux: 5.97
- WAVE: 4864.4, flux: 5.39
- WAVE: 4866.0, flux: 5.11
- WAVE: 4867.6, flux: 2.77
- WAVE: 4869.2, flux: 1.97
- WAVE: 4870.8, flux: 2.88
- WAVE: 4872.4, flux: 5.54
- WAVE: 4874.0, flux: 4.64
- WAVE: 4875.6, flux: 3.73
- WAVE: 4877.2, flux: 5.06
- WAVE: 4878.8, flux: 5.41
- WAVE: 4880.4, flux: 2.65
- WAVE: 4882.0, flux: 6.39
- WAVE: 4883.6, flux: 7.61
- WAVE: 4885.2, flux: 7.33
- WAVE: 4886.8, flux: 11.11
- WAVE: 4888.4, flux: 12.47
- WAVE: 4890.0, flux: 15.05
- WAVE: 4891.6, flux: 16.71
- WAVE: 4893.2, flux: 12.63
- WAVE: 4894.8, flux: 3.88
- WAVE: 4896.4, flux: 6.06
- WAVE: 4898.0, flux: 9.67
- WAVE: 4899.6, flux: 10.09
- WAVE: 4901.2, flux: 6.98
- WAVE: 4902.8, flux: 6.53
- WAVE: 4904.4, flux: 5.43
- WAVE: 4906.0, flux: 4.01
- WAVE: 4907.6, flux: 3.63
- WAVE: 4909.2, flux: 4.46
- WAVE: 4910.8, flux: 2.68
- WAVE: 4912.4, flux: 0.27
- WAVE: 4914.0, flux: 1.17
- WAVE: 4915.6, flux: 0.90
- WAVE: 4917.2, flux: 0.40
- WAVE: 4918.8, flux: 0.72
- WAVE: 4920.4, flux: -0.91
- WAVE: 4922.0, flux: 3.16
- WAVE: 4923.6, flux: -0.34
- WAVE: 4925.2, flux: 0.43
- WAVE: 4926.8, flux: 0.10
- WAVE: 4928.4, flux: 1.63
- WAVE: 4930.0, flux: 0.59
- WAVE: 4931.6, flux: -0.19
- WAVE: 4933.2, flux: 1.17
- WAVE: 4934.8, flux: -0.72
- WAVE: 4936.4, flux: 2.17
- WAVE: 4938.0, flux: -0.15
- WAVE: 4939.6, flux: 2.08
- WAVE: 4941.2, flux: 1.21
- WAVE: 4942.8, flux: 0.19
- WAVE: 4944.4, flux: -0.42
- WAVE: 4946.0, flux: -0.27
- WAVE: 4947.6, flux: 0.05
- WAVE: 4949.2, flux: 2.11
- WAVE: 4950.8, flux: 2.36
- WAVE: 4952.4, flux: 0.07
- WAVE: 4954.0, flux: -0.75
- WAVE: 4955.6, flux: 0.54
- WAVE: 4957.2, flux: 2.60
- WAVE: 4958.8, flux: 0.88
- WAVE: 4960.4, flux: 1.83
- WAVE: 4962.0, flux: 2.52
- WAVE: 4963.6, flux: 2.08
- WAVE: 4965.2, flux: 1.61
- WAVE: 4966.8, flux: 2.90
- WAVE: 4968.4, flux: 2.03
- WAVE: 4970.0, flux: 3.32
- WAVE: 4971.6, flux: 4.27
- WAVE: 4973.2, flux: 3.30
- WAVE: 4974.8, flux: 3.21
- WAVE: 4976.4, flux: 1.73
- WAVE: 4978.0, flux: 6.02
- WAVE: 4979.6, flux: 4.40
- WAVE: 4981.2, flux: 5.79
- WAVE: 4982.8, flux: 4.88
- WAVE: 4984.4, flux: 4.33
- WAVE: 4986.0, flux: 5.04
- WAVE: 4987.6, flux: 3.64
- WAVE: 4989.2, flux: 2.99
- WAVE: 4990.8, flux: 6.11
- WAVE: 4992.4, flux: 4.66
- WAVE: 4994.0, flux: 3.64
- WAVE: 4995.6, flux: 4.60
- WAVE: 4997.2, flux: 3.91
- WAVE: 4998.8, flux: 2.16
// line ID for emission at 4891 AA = Lyman alpha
